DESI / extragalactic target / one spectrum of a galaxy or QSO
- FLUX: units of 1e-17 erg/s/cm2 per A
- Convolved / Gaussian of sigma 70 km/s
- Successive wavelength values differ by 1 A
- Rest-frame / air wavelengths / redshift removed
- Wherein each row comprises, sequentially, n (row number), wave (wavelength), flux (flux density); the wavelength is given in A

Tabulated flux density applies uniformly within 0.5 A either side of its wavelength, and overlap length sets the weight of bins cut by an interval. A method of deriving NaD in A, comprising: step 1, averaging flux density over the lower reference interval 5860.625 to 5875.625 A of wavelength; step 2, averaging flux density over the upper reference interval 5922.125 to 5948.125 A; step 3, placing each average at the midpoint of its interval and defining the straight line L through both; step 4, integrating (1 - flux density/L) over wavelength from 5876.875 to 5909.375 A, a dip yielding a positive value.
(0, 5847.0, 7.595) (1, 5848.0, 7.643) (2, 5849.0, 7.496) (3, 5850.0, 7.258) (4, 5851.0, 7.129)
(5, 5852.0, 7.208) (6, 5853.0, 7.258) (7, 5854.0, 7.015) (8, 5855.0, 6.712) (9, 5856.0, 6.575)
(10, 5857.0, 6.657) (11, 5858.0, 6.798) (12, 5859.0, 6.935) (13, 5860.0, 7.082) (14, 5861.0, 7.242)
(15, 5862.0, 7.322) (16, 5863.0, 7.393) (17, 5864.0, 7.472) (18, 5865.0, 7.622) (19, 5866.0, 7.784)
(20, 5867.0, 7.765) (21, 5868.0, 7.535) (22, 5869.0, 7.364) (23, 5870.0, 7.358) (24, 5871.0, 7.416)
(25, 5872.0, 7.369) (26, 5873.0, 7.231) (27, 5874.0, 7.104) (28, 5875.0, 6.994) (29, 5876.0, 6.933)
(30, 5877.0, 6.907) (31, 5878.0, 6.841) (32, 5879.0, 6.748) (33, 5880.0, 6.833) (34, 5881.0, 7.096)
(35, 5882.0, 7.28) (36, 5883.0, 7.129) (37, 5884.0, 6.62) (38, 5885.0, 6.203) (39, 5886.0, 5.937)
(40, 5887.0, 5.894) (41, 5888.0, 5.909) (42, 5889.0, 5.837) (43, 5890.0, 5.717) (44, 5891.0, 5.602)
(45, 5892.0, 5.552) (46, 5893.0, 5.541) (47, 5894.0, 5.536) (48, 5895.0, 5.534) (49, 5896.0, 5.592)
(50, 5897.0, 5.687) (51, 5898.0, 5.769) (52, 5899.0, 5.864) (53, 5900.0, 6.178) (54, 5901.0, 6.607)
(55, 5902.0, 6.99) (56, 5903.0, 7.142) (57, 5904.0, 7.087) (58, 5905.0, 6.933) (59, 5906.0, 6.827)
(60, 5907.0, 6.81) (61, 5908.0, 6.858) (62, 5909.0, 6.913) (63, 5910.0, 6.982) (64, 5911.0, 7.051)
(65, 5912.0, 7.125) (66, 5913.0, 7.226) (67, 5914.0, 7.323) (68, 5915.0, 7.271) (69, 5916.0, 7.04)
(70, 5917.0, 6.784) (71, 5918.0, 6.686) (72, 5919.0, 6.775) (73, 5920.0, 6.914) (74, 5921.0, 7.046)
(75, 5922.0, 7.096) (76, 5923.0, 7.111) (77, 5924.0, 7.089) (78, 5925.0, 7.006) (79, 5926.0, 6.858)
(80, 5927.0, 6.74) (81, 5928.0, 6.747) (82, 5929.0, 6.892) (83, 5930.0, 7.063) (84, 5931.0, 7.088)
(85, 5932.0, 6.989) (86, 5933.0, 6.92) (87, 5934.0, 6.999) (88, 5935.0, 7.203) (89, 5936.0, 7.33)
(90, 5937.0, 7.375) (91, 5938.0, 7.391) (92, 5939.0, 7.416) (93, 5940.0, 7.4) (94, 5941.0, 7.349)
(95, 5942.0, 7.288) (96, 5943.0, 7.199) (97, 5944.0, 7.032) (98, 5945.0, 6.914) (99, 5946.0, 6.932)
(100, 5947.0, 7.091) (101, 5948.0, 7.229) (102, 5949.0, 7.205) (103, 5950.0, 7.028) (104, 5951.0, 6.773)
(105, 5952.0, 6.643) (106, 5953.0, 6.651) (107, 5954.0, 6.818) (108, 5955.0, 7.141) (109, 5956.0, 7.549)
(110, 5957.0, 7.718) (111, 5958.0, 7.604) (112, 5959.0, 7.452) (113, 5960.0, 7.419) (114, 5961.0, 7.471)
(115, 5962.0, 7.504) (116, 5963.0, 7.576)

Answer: 4.2 A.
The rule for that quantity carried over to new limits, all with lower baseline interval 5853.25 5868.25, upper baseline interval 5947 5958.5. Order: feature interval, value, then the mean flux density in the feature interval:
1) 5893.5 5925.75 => 1.97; 6.72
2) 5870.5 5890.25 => 1.27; 6.71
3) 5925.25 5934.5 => 0.28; 6.92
